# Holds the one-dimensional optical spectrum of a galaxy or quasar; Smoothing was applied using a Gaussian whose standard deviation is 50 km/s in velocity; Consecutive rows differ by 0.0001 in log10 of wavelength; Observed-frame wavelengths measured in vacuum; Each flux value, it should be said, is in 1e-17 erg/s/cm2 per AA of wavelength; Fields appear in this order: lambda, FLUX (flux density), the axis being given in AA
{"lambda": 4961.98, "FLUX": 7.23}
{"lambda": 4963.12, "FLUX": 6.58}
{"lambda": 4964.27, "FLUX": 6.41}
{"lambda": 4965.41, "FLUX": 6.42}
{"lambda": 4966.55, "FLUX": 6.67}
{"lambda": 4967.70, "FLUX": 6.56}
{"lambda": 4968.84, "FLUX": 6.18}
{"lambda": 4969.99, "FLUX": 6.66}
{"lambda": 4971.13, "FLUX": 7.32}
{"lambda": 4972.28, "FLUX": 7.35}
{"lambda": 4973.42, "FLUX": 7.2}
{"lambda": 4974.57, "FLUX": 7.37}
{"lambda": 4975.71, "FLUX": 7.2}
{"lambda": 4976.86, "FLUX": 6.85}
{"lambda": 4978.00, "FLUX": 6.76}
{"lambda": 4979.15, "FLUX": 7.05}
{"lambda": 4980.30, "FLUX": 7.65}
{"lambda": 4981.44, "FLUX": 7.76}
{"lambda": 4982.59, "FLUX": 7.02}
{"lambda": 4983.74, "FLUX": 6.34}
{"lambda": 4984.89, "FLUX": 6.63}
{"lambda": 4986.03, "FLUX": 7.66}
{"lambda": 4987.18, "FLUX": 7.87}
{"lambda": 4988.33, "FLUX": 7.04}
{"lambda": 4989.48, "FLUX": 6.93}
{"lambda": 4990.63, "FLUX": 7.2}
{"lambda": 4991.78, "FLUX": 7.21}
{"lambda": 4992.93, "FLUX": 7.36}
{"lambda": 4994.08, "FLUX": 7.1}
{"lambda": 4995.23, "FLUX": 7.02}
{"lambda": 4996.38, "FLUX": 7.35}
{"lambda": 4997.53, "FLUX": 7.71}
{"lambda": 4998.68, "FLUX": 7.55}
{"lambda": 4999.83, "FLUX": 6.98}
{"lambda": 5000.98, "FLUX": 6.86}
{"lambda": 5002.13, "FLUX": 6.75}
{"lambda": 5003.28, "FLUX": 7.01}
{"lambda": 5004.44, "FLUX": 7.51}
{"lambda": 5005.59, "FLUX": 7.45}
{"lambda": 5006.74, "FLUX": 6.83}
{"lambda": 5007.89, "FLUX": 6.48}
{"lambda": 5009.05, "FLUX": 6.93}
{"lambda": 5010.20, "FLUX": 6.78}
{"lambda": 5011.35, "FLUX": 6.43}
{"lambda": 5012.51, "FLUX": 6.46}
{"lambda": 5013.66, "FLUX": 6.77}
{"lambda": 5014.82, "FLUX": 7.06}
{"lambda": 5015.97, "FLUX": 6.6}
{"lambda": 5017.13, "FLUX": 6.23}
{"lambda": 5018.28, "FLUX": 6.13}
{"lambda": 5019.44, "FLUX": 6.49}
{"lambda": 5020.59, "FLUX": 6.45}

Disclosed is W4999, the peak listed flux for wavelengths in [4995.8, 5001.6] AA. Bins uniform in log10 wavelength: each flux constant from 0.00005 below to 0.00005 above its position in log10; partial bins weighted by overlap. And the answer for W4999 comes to 7.71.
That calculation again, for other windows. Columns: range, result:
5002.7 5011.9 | 7.51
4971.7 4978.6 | 7.37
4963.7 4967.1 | 6.67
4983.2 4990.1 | 7.87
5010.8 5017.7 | 7.06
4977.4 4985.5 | 7.76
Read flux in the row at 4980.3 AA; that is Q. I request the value 7.65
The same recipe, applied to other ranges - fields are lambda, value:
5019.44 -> 6.49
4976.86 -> 6.85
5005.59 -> 7.45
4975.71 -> 7.2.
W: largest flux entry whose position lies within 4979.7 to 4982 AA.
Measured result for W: 7.76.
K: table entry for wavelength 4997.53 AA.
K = 7.71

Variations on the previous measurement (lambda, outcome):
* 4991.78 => 7.21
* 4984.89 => 6.63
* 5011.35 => 6.43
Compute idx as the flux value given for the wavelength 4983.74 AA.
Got 6.34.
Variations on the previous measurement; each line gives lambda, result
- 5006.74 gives 6.83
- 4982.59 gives 7.02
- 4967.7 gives 6.56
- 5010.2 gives 6.78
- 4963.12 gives 6.58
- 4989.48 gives 6.93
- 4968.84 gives 6.18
